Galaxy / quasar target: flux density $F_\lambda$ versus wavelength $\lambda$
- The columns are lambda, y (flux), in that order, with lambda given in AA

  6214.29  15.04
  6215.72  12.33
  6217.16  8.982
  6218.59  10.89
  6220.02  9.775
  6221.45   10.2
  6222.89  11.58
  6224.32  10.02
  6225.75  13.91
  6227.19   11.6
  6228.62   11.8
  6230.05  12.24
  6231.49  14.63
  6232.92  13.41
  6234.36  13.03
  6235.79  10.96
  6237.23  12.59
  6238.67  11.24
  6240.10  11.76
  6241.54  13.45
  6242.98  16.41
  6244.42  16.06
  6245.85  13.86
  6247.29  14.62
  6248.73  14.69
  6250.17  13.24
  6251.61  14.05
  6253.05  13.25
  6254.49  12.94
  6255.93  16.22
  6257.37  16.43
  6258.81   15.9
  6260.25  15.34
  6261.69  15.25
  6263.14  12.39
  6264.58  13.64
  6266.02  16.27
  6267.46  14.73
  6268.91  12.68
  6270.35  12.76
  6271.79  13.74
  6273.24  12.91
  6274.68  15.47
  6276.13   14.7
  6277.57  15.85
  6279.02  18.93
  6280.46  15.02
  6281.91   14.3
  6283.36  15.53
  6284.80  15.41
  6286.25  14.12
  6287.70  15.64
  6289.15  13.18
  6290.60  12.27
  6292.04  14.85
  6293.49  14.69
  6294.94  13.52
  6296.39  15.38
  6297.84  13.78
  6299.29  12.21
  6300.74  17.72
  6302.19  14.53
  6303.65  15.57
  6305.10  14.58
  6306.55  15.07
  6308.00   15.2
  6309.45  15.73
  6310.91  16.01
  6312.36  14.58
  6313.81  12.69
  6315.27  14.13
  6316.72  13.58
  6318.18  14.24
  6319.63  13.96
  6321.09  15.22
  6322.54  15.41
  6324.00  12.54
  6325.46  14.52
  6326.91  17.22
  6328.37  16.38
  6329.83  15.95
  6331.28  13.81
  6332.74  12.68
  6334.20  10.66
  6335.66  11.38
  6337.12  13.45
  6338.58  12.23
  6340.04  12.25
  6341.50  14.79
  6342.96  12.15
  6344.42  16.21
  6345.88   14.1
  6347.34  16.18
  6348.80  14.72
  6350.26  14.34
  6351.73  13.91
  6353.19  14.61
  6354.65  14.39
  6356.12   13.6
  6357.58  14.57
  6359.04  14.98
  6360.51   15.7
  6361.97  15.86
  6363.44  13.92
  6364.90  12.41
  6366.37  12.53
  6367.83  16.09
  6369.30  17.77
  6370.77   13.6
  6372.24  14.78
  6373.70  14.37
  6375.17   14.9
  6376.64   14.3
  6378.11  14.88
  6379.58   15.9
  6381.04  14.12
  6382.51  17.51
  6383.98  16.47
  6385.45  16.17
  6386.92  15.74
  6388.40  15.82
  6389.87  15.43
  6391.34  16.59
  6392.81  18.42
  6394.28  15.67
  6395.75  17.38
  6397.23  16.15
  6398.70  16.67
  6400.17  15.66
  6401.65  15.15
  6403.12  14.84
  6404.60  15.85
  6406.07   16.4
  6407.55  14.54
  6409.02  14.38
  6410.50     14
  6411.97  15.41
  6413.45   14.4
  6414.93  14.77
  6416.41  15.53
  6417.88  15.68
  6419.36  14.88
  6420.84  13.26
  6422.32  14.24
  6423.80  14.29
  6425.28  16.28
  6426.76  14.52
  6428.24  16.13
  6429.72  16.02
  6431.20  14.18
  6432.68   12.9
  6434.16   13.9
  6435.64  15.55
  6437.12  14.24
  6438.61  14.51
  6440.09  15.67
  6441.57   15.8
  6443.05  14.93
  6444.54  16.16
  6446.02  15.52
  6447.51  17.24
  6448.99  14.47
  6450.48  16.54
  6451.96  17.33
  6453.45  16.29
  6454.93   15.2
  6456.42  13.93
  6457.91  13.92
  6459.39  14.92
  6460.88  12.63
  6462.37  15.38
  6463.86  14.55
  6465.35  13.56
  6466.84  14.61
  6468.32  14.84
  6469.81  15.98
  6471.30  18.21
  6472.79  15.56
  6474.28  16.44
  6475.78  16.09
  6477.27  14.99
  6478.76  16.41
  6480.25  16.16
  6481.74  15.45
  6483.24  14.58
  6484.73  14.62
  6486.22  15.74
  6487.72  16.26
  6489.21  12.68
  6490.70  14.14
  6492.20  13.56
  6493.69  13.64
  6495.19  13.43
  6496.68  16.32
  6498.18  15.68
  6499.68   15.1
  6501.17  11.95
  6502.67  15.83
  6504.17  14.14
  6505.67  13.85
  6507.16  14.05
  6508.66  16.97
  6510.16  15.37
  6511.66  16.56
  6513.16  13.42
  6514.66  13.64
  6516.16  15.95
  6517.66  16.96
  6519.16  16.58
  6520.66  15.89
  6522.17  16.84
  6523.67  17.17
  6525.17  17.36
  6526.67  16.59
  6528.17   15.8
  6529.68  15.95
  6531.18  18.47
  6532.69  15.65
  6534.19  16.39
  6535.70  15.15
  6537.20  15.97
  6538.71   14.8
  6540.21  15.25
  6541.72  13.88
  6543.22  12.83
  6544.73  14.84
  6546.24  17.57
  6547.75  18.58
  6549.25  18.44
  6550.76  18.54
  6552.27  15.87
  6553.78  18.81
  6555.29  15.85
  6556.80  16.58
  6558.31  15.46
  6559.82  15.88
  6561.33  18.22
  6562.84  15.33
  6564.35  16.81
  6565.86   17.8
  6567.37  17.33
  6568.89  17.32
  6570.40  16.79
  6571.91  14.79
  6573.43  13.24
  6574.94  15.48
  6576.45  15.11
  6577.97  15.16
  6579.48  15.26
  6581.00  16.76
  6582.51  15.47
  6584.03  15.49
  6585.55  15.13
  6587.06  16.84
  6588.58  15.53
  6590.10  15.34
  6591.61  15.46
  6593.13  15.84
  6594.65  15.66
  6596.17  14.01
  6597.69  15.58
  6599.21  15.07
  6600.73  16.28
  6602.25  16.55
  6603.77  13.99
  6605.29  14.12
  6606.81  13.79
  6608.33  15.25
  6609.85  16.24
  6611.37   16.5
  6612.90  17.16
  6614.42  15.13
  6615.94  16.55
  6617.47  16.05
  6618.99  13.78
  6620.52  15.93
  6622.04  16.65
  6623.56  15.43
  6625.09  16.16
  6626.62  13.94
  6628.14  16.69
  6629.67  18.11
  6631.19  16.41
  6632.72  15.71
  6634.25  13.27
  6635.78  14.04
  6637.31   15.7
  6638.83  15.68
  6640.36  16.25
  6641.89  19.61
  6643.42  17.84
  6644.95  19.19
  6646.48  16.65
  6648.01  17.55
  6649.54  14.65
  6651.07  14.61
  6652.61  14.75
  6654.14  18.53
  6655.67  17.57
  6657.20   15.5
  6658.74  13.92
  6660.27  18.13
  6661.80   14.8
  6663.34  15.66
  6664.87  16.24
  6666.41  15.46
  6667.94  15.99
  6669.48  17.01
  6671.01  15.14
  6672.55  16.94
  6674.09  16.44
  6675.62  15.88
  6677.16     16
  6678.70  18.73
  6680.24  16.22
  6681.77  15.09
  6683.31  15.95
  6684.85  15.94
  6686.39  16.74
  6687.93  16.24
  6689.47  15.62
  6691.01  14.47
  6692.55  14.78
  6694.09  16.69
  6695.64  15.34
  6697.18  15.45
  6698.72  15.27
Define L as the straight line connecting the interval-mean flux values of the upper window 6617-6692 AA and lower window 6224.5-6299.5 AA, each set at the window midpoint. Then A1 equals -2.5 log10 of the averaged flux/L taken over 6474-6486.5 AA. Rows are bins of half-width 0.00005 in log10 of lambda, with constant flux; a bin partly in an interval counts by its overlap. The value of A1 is -0.03 mag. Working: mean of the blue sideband 14.1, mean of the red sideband 16.1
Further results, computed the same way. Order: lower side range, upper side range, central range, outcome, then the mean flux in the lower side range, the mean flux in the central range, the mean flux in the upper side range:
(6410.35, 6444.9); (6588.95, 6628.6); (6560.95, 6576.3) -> -0.059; 14.9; 16.2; 15.5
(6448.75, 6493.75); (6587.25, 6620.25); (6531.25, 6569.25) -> -0.073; 15.1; 16.4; 15.5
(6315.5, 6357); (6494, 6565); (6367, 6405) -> -0.087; 14.1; 15.8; 15.9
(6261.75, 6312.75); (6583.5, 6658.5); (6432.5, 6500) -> 0.012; 14.7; 15.1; 15.9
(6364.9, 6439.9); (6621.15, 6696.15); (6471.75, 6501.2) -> 0.034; 15.2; 15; 16.1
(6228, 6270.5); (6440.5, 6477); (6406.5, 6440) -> 0.030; 13.9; 14.7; 15.4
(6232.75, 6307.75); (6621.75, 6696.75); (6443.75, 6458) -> -0.039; 14.4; 15.7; 16.1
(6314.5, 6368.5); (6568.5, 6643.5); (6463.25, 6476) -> -0.045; 14.2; 15.5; 15.7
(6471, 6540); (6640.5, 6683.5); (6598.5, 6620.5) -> 0.044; 15.5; 15.5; 16.4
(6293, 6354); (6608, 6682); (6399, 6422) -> -0.013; 14.3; 15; 16.2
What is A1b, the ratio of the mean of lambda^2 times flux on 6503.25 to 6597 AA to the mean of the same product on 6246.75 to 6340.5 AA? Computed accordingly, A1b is 1.20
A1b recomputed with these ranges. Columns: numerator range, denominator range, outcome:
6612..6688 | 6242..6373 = 1.24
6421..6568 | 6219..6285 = 1.22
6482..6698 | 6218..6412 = 1.19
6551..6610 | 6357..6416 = 1.09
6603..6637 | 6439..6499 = 1.07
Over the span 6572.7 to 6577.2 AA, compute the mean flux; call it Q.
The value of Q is 14.6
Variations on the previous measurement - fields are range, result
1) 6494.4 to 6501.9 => 14.5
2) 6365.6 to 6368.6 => 14.3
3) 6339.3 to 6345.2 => 13.9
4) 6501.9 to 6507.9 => 14.5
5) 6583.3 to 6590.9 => 15.7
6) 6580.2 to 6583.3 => 16.1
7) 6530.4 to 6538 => 16.3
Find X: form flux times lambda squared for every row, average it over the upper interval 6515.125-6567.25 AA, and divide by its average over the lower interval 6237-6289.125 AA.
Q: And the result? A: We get 1.2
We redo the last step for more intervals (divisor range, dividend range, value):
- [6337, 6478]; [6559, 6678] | 1.13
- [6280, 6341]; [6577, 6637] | 1.19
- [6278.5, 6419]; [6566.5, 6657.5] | 1.16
